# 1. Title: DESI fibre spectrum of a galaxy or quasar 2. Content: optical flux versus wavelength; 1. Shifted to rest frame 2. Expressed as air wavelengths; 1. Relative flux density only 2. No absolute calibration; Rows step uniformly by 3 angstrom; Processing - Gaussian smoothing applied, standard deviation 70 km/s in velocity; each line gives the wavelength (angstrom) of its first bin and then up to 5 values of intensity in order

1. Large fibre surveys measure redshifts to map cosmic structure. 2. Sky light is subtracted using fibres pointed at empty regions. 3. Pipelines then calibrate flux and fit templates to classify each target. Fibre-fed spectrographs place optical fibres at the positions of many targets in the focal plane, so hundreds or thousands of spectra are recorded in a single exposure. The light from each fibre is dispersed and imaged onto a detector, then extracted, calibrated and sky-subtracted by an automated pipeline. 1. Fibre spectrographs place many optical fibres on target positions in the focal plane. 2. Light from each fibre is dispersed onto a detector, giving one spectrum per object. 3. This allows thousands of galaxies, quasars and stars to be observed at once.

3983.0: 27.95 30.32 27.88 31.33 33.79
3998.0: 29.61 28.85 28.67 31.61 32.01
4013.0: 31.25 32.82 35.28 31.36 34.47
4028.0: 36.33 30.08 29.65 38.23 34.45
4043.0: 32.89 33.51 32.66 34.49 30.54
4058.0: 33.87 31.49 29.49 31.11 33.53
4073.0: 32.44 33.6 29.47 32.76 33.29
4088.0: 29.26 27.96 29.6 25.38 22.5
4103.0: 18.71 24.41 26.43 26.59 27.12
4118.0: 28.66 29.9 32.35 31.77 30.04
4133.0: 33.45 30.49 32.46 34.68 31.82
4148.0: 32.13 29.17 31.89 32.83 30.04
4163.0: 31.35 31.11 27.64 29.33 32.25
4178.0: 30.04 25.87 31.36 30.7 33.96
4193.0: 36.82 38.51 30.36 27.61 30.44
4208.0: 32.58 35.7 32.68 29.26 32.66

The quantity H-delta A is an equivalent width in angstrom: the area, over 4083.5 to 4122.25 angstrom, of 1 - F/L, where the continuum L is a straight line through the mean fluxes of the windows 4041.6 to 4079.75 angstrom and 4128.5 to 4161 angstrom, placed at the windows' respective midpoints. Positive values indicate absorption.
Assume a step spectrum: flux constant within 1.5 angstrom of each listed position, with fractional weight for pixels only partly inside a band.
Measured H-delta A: 6.2 angstrom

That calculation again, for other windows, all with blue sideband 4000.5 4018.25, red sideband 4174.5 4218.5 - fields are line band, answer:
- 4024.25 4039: -1.2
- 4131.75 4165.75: -0.1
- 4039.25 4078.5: -1.4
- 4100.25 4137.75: 4.1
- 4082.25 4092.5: 0.3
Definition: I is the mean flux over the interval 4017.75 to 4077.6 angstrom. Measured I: 33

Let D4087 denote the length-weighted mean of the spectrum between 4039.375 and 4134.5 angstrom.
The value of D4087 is 30.1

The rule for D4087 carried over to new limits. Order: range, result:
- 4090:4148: 28.7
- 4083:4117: 26.6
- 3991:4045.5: 32.4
